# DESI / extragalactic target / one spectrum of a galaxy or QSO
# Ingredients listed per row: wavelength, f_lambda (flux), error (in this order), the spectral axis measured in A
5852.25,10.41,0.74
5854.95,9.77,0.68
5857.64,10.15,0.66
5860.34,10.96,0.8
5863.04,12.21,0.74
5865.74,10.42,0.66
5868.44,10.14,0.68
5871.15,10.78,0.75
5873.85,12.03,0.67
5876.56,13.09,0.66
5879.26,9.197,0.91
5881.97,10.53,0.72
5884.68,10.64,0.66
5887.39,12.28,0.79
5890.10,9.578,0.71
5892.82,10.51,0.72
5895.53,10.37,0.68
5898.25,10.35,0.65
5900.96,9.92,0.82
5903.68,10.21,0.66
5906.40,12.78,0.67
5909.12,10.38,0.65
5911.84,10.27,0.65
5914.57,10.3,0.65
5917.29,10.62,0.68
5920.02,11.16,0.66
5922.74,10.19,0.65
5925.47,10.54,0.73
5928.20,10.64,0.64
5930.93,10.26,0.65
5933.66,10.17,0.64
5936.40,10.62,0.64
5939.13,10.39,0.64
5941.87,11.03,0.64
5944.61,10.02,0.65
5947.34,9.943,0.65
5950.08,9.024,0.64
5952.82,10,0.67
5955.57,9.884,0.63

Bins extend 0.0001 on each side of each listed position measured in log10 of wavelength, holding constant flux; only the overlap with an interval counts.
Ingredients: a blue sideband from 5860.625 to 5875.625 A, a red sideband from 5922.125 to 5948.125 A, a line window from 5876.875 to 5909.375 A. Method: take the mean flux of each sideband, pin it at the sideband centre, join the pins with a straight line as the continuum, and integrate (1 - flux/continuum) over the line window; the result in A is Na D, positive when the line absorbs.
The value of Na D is 0.7 A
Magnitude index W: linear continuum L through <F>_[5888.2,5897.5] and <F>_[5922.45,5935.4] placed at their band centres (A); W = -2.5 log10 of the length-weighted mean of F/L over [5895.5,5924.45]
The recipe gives -0.03 mag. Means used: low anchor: 10.3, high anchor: 10.4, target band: 10.6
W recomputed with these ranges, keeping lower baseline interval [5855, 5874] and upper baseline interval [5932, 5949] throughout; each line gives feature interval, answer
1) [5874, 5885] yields -0.029 mag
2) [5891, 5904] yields 0.037 mag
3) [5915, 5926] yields -0.015 mag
